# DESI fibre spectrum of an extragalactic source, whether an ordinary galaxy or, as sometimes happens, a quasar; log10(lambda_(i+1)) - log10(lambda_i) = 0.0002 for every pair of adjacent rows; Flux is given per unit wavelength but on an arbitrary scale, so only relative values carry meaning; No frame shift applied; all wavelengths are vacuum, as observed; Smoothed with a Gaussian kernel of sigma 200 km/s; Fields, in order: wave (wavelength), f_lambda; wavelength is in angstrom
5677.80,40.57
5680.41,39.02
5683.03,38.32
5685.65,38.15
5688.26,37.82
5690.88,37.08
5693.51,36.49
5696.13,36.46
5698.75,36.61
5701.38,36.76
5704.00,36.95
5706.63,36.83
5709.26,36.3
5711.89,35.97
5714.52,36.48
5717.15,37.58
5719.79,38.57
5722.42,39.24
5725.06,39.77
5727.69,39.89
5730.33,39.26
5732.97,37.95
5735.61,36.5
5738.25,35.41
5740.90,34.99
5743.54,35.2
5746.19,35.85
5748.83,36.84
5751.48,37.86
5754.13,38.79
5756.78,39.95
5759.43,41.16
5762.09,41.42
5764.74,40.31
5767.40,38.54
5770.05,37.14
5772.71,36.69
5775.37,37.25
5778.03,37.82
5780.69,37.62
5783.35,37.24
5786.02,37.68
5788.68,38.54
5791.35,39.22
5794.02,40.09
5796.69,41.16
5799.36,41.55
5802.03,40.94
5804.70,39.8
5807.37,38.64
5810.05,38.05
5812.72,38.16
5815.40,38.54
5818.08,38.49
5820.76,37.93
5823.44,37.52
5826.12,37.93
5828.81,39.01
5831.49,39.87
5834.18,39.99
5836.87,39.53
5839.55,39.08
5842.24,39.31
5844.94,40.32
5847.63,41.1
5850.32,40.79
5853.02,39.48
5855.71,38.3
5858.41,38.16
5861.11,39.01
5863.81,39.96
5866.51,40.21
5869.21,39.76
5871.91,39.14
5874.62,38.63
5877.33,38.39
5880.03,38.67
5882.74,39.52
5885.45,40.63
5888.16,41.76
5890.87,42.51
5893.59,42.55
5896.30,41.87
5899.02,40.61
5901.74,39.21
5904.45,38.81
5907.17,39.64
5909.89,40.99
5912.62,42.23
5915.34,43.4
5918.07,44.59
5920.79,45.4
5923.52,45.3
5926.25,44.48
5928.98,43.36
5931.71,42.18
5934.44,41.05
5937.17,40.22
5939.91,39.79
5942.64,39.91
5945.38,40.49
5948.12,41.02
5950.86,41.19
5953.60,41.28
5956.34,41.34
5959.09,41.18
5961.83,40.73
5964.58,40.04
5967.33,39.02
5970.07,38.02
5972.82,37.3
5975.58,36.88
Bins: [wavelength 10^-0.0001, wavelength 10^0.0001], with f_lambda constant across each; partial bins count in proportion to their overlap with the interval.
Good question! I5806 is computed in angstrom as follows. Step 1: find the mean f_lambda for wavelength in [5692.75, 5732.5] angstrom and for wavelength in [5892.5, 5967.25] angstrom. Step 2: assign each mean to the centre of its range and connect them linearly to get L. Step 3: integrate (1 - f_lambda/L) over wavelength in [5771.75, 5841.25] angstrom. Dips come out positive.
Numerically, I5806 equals 0.87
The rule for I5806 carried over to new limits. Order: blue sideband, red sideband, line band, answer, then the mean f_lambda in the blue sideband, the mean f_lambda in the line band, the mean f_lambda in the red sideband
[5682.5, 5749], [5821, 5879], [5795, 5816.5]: -0.6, 37.2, 39.6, 39.3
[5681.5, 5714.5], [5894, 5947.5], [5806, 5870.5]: 1.4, 37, 39.1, 41.8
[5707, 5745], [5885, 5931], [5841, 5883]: 1.6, 37.3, 39.4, 42.2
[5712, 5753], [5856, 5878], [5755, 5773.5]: -0.8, 37.4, 39.4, 39.1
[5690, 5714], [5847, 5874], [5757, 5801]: -1.1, 36.6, 39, 39.5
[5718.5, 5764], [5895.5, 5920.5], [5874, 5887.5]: 0.5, 38.2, 39.3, 41.4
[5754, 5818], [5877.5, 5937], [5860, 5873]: 0.4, 39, 39.7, 41.8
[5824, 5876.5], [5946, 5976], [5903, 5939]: -2.4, 39.4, 42.4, 39.9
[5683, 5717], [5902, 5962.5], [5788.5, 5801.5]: -0.5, 36.9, 40.3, 41.7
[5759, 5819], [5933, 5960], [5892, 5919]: -0.7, 38.9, 41.3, 40.7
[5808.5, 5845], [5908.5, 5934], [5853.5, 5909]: 2.1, 38.8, 39.9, 43.4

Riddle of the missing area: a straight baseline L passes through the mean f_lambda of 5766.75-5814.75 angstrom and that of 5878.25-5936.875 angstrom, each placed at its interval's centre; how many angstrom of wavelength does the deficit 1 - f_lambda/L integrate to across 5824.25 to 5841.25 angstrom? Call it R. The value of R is 0.3 angstrom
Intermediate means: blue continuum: 38.7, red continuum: 41.8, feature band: 39.2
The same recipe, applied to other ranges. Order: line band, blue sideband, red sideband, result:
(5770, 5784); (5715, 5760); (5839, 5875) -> 0.4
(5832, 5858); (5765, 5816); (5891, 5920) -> 0.2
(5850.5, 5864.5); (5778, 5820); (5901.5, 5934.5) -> 0.6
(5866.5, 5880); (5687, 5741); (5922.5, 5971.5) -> 0.3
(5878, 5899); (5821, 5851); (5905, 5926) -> 0.4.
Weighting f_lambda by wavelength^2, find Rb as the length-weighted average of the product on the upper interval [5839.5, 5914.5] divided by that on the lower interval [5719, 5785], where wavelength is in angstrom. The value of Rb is 1.1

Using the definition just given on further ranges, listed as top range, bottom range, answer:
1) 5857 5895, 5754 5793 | 1.07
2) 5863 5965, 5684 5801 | 1.15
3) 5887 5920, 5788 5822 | 1.09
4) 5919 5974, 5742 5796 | 1.14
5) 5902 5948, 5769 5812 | 1.13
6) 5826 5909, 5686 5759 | 1.12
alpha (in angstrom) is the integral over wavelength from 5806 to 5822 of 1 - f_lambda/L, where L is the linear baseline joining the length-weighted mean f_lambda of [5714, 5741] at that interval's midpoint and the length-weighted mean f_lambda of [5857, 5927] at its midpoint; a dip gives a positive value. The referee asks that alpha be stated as 0.5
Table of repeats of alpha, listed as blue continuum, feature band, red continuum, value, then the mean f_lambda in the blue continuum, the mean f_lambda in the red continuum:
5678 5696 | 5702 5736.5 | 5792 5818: 0.5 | 37.9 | 39.6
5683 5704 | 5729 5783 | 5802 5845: 0.2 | 37.1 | 38.9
